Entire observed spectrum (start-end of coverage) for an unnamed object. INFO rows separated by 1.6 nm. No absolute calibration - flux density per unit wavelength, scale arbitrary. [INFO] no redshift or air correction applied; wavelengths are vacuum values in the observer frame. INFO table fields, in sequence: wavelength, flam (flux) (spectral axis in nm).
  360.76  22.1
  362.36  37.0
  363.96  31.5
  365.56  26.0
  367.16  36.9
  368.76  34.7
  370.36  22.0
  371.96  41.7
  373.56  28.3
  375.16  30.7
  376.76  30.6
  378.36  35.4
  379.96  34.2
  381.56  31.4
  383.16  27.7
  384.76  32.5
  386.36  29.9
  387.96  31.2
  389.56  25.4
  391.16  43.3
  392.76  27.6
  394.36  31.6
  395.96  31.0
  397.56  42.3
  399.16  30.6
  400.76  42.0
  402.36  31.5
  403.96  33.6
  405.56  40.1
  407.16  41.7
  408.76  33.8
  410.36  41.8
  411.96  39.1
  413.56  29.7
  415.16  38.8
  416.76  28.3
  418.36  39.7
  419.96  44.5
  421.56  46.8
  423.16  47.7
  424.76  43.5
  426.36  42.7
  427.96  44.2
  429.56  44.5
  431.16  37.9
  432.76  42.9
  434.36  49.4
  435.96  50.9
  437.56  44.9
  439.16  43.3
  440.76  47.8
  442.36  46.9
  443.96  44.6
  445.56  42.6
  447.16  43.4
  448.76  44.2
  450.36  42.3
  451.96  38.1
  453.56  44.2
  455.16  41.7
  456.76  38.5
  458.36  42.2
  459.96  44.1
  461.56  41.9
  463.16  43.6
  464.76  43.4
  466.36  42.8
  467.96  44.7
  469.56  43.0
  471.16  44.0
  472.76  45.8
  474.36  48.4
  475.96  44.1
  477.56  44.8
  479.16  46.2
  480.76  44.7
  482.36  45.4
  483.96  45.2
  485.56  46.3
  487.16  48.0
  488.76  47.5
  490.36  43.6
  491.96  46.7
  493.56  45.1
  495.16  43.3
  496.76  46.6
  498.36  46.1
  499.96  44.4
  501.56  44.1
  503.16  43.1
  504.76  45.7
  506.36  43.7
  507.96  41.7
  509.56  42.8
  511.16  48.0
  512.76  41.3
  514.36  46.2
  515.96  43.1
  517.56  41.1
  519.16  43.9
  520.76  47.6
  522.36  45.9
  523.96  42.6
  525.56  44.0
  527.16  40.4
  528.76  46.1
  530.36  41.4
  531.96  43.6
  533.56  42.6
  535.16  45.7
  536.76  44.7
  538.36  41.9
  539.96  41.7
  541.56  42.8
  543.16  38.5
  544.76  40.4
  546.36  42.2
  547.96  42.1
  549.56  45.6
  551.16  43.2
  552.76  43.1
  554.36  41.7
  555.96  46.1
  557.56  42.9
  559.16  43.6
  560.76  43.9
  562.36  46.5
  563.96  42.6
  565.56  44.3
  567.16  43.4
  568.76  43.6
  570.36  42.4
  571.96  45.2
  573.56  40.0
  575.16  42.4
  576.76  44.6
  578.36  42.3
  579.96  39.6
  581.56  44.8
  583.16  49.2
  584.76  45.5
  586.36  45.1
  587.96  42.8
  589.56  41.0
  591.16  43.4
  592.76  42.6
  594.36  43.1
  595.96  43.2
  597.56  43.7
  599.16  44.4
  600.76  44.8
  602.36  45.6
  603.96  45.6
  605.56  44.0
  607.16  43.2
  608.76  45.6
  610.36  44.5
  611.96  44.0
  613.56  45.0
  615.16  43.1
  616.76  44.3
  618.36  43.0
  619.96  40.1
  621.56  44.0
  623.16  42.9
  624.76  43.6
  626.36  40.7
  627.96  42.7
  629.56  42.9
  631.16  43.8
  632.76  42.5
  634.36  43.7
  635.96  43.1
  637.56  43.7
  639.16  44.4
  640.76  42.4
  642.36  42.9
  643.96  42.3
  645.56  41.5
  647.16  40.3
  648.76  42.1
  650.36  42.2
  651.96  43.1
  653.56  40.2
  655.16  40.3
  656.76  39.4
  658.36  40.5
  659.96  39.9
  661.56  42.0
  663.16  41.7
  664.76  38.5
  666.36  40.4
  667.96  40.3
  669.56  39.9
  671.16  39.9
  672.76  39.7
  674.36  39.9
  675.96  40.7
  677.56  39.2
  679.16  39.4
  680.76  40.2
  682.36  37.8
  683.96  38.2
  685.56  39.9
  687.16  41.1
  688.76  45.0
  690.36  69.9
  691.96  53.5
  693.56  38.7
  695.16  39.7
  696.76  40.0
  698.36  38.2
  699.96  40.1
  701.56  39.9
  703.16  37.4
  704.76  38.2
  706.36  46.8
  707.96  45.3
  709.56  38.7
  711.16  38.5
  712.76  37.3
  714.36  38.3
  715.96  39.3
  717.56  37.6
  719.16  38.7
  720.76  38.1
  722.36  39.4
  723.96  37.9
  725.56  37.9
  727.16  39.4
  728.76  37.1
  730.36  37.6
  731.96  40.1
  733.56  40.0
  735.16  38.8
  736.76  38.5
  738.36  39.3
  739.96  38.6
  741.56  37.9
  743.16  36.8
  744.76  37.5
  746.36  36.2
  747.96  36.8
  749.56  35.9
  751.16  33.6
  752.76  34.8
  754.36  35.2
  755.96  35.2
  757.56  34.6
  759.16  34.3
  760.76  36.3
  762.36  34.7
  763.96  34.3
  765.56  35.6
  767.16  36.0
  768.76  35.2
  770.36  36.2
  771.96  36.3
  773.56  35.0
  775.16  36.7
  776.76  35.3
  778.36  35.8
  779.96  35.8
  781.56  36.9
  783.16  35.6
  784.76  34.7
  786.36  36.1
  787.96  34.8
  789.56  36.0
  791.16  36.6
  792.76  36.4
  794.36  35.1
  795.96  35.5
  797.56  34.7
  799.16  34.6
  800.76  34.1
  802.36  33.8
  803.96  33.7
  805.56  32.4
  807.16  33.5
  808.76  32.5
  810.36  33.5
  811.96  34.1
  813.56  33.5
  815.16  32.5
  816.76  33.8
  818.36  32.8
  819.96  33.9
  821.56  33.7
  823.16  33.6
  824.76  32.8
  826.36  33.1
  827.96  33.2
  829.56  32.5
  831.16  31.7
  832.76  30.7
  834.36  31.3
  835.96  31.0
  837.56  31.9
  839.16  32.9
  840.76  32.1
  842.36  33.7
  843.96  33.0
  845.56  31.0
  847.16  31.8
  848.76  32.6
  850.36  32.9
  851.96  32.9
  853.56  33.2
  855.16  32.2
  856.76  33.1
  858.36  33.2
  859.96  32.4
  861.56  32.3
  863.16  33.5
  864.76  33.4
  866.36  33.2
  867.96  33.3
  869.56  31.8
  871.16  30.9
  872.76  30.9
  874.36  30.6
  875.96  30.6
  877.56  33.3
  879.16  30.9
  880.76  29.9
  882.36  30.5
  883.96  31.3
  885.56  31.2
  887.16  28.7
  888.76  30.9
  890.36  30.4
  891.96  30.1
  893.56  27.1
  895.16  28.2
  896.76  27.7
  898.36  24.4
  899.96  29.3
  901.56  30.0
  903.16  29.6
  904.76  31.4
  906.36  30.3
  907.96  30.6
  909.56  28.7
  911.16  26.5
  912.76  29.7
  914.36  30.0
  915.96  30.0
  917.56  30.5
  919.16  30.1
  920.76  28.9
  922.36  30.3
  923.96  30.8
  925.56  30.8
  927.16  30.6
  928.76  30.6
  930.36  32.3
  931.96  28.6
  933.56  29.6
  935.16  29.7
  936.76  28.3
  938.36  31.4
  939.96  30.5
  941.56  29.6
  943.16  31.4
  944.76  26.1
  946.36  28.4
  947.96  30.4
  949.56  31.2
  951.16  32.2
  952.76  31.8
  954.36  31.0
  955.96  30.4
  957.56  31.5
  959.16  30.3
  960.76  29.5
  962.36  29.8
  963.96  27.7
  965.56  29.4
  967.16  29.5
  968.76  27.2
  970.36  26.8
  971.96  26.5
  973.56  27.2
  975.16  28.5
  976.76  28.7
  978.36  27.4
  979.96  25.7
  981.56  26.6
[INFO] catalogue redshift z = 0.05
